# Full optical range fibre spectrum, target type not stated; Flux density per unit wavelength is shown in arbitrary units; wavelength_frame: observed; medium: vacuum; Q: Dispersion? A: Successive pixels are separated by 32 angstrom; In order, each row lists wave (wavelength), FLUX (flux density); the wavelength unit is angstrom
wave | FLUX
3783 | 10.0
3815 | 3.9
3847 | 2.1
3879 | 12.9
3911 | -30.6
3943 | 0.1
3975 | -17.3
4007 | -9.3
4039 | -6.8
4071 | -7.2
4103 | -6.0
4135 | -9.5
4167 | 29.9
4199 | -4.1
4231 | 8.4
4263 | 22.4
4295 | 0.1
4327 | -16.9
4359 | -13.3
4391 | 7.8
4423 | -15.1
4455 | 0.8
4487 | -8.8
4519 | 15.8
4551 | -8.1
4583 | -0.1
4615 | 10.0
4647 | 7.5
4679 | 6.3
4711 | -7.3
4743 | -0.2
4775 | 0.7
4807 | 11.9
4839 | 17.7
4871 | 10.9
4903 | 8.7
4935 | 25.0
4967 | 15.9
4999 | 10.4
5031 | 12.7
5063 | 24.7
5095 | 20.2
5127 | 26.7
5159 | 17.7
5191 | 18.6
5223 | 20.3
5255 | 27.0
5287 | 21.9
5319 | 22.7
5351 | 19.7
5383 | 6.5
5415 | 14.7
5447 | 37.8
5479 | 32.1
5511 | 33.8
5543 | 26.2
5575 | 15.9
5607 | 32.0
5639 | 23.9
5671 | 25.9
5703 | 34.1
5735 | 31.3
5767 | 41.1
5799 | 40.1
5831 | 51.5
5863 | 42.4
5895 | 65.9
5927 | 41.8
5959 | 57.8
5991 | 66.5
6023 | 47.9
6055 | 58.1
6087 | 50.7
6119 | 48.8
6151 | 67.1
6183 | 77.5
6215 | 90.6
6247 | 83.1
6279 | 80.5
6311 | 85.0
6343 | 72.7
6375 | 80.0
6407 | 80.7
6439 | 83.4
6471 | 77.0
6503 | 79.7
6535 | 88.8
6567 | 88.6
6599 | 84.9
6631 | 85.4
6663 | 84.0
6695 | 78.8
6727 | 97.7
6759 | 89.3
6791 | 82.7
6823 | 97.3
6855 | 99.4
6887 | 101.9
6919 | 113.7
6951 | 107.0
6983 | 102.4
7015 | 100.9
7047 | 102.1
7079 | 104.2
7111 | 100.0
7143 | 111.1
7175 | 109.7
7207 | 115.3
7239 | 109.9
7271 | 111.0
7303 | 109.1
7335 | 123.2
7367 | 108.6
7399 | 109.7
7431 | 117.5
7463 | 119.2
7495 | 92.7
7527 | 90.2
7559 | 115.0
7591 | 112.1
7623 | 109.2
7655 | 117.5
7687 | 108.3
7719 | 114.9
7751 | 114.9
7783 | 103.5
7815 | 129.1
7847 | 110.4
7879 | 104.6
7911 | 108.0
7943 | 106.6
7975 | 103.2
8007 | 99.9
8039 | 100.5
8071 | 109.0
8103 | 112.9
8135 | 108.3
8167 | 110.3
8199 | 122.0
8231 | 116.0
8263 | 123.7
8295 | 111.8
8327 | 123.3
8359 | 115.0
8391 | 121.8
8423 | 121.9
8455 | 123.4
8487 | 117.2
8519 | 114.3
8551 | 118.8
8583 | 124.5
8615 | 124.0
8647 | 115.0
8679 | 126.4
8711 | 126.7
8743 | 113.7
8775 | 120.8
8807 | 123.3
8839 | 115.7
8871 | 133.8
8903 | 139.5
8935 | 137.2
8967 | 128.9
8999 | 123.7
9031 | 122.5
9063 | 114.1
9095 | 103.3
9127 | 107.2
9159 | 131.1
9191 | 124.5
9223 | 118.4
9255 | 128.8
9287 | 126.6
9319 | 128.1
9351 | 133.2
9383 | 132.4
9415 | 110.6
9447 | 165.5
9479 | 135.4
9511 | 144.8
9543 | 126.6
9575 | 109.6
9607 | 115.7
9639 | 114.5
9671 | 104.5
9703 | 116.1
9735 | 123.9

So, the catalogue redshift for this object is 0.545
